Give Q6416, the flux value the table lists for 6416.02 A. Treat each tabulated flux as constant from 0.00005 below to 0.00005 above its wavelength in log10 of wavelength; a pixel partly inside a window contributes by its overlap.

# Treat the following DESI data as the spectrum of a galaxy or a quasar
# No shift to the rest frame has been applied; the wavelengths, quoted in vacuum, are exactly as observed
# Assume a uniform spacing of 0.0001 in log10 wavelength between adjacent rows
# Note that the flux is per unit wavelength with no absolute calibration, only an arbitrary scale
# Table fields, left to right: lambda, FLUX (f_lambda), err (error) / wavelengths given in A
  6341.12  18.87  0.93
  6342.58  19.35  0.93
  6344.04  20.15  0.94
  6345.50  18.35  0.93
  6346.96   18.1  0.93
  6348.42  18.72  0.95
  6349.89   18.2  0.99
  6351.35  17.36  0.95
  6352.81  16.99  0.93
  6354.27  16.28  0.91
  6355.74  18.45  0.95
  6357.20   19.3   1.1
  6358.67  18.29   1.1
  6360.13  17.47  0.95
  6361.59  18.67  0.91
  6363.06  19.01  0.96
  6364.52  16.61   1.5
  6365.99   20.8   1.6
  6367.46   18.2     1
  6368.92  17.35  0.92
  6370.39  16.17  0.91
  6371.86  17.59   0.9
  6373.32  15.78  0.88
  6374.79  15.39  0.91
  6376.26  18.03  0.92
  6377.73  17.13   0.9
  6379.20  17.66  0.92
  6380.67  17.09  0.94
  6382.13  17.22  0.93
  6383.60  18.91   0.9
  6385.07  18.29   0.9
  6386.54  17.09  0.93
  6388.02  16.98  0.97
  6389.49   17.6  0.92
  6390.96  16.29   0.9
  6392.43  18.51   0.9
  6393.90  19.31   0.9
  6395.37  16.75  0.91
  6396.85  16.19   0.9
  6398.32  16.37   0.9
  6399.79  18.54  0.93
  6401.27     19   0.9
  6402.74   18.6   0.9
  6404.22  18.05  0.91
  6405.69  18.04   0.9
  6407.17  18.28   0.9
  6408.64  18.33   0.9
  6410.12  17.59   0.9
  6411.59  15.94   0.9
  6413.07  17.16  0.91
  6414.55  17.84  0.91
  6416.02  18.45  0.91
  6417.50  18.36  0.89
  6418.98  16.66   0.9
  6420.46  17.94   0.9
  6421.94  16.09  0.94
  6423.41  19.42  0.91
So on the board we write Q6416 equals 18.45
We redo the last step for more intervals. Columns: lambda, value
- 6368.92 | 17.35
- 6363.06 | 19.01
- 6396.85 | 16.19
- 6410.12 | 17.59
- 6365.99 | 20.8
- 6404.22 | 18.05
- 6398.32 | 16.37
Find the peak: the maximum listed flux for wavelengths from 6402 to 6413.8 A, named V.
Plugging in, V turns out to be 18.6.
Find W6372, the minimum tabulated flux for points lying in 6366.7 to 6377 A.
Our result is 15.39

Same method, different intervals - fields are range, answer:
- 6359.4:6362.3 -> 17.47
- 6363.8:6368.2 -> 16.61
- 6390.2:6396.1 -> 16.29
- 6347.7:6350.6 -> 18.2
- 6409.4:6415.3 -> 15.94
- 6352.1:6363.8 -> 16.28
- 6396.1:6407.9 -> 16.19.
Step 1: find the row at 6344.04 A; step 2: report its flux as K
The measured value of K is 20.15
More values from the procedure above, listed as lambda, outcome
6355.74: 18.45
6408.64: 18.33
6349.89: 18.2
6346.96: 18.1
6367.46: 18.2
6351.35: 17.36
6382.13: 17.22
